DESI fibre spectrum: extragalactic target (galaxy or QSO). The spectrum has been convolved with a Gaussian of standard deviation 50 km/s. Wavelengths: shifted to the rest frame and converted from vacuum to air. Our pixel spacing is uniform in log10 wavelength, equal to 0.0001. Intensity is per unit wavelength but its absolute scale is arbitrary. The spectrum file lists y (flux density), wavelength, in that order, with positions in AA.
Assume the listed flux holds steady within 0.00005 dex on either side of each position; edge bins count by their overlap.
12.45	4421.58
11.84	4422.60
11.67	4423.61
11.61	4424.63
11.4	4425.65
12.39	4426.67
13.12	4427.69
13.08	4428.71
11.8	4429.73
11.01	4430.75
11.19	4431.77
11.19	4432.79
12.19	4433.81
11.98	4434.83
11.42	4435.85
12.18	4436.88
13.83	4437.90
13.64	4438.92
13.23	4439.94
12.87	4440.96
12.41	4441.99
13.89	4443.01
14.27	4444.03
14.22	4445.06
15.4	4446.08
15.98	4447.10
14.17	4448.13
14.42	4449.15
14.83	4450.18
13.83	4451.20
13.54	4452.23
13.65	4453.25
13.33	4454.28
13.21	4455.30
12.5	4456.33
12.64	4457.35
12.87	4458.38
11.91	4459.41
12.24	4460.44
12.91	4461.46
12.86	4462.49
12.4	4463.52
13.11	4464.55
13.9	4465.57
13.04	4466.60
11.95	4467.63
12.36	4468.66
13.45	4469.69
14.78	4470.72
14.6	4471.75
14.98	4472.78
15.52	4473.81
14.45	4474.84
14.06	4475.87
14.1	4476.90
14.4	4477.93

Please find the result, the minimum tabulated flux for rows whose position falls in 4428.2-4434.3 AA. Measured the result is 11.01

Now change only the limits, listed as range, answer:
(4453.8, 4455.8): 13.21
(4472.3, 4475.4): 14.45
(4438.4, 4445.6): 12.41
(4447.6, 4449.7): 14.17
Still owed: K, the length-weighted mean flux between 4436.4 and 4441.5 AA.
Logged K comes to 13.2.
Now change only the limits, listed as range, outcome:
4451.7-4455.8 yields 13.4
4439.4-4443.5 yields 13.1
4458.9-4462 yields 12.4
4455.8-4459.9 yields 12.5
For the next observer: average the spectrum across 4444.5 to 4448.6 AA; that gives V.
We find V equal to 14.9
